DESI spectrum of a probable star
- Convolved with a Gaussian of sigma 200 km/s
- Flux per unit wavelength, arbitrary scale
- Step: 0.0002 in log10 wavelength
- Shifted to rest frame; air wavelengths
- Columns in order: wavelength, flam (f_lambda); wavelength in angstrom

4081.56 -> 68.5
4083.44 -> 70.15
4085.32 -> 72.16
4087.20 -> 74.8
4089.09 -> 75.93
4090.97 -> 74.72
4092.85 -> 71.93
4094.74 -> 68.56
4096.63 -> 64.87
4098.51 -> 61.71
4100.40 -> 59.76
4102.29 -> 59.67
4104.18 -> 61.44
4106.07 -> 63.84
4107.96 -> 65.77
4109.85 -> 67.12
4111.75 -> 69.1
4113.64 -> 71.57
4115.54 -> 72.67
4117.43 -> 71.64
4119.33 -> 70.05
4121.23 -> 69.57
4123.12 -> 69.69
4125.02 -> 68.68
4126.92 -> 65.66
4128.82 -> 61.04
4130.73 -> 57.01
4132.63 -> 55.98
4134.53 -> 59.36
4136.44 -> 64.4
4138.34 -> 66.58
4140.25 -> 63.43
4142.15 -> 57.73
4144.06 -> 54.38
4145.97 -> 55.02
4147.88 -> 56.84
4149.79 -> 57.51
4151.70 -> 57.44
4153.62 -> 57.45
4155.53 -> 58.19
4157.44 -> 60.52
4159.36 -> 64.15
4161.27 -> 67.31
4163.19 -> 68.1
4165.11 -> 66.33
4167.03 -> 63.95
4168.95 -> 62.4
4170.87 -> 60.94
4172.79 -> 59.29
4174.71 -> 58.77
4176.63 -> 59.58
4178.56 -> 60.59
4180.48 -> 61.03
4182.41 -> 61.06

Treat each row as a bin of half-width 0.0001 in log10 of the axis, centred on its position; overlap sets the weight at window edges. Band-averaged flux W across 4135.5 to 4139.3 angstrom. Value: 65.5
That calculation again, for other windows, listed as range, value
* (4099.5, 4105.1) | 60.3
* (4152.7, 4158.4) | 58.8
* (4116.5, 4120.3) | 70.7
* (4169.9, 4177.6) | 59.7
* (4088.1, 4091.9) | 75.2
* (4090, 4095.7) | 71.7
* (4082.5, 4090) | 73.2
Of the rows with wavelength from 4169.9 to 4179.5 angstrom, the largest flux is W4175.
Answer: 60.94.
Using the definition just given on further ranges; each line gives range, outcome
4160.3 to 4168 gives 68.1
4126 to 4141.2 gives 66.58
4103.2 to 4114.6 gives 71.57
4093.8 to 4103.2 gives 68.56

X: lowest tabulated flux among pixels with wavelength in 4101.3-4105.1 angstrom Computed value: 59.67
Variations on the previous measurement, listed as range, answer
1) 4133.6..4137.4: 59.36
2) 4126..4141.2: 55.98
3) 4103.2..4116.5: 61.44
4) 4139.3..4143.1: 57.73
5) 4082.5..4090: 70.15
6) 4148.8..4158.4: 57.44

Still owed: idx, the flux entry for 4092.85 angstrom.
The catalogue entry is 71.93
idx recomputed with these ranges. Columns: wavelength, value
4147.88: 56.84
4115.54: 72.67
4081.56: 68.5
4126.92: 65.66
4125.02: 68.68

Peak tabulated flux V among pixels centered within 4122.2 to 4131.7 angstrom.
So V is 69.69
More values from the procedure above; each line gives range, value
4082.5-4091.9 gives 75.93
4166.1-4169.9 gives 63.95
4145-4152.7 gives 57.51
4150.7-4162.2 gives 67.31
